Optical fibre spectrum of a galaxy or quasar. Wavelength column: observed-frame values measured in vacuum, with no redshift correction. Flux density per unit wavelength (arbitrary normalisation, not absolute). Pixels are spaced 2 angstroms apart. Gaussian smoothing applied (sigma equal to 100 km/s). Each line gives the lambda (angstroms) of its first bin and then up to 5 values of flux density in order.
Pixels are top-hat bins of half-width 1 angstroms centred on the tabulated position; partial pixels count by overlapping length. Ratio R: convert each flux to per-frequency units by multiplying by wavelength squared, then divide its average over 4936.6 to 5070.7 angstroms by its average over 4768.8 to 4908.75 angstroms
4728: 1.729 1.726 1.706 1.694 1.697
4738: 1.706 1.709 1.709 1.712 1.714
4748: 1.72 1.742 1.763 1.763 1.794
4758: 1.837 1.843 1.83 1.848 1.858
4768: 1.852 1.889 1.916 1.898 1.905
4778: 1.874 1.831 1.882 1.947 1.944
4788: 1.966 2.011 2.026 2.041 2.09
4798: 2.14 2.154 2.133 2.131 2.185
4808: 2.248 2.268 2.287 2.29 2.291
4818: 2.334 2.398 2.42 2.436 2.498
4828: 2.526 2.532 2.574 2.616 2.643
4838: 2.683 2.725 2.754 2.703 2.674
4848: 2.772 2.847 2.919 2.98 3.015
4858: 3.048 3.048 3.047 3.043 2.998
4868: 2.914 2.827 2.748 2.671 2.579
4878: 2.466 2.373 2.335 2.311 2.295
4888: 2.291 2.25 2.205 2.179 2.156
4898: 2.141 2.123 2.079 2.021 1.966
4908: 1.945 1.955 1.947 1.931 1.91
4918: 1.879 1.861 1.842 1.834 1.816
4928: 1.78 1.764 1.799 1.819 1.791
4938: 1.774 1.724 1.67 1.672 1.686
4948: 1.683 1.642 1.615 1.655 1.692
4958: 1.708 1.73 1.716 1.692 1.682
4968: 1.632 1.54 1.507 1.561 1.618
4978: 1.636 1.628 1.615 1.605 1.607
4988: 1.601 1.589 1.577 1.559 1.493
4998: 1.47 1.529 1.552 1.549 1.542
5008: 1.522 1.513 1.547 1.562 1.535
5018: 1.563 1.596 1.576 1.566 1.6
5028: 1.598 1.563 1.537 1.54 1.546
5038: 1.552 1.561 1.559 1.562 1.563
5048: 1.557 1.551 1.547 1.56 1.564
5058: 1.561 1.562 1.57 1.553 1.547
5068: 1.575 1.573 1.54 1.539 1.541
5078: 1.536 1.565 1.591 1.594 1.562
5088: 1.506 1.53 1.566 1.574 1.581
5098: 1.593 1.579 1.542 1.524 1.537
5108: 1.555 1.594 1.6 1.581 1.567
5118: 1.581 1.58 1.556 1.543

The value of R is 0.7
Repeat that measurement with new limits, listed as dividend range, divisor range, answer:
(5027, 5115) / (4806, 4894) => 0.66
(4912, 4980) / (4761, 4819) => 0.90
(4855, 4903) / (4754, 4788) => 1.42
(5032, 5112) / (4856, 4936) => 0.74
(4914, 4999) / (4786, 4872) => 0.70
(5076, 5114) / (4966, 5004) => 1.04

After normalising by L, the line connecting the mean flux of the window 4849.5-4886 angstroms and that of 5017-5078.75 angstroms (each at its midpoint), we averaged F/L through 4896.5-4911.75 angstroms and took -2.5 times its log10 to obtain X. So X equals 0.24 mag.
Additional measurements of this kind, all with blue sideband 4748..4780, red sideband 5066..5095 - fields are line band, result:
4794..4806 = -0.18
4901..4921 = -0.14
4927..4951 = -0.03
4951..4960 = 0.00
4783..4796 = -0.10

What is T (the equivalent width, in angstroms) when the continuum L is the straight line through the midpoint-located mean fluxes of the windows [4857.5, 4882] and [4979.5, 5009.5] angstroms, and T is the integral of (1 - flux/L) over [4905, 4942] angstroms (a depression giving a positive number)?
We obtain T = 6.7 angstroms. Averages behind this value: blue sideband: 2.79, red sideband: 1.56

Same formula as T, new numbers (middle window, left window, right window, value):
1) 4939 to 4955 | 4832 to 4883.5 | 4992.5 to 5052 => 3.3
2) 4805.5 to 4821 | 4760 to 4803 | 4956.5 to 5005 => -3.2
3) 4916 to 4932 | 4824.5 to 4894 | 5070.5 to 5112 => 3.6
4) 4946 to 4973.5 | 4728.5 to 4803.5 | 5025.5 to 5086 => 0.1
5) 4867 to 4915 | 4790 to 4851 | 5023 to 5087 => -2.7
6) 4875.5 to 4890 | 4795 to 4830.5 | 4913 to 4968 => -2.6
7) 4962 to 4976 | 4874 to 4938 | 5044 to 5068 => 1.8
